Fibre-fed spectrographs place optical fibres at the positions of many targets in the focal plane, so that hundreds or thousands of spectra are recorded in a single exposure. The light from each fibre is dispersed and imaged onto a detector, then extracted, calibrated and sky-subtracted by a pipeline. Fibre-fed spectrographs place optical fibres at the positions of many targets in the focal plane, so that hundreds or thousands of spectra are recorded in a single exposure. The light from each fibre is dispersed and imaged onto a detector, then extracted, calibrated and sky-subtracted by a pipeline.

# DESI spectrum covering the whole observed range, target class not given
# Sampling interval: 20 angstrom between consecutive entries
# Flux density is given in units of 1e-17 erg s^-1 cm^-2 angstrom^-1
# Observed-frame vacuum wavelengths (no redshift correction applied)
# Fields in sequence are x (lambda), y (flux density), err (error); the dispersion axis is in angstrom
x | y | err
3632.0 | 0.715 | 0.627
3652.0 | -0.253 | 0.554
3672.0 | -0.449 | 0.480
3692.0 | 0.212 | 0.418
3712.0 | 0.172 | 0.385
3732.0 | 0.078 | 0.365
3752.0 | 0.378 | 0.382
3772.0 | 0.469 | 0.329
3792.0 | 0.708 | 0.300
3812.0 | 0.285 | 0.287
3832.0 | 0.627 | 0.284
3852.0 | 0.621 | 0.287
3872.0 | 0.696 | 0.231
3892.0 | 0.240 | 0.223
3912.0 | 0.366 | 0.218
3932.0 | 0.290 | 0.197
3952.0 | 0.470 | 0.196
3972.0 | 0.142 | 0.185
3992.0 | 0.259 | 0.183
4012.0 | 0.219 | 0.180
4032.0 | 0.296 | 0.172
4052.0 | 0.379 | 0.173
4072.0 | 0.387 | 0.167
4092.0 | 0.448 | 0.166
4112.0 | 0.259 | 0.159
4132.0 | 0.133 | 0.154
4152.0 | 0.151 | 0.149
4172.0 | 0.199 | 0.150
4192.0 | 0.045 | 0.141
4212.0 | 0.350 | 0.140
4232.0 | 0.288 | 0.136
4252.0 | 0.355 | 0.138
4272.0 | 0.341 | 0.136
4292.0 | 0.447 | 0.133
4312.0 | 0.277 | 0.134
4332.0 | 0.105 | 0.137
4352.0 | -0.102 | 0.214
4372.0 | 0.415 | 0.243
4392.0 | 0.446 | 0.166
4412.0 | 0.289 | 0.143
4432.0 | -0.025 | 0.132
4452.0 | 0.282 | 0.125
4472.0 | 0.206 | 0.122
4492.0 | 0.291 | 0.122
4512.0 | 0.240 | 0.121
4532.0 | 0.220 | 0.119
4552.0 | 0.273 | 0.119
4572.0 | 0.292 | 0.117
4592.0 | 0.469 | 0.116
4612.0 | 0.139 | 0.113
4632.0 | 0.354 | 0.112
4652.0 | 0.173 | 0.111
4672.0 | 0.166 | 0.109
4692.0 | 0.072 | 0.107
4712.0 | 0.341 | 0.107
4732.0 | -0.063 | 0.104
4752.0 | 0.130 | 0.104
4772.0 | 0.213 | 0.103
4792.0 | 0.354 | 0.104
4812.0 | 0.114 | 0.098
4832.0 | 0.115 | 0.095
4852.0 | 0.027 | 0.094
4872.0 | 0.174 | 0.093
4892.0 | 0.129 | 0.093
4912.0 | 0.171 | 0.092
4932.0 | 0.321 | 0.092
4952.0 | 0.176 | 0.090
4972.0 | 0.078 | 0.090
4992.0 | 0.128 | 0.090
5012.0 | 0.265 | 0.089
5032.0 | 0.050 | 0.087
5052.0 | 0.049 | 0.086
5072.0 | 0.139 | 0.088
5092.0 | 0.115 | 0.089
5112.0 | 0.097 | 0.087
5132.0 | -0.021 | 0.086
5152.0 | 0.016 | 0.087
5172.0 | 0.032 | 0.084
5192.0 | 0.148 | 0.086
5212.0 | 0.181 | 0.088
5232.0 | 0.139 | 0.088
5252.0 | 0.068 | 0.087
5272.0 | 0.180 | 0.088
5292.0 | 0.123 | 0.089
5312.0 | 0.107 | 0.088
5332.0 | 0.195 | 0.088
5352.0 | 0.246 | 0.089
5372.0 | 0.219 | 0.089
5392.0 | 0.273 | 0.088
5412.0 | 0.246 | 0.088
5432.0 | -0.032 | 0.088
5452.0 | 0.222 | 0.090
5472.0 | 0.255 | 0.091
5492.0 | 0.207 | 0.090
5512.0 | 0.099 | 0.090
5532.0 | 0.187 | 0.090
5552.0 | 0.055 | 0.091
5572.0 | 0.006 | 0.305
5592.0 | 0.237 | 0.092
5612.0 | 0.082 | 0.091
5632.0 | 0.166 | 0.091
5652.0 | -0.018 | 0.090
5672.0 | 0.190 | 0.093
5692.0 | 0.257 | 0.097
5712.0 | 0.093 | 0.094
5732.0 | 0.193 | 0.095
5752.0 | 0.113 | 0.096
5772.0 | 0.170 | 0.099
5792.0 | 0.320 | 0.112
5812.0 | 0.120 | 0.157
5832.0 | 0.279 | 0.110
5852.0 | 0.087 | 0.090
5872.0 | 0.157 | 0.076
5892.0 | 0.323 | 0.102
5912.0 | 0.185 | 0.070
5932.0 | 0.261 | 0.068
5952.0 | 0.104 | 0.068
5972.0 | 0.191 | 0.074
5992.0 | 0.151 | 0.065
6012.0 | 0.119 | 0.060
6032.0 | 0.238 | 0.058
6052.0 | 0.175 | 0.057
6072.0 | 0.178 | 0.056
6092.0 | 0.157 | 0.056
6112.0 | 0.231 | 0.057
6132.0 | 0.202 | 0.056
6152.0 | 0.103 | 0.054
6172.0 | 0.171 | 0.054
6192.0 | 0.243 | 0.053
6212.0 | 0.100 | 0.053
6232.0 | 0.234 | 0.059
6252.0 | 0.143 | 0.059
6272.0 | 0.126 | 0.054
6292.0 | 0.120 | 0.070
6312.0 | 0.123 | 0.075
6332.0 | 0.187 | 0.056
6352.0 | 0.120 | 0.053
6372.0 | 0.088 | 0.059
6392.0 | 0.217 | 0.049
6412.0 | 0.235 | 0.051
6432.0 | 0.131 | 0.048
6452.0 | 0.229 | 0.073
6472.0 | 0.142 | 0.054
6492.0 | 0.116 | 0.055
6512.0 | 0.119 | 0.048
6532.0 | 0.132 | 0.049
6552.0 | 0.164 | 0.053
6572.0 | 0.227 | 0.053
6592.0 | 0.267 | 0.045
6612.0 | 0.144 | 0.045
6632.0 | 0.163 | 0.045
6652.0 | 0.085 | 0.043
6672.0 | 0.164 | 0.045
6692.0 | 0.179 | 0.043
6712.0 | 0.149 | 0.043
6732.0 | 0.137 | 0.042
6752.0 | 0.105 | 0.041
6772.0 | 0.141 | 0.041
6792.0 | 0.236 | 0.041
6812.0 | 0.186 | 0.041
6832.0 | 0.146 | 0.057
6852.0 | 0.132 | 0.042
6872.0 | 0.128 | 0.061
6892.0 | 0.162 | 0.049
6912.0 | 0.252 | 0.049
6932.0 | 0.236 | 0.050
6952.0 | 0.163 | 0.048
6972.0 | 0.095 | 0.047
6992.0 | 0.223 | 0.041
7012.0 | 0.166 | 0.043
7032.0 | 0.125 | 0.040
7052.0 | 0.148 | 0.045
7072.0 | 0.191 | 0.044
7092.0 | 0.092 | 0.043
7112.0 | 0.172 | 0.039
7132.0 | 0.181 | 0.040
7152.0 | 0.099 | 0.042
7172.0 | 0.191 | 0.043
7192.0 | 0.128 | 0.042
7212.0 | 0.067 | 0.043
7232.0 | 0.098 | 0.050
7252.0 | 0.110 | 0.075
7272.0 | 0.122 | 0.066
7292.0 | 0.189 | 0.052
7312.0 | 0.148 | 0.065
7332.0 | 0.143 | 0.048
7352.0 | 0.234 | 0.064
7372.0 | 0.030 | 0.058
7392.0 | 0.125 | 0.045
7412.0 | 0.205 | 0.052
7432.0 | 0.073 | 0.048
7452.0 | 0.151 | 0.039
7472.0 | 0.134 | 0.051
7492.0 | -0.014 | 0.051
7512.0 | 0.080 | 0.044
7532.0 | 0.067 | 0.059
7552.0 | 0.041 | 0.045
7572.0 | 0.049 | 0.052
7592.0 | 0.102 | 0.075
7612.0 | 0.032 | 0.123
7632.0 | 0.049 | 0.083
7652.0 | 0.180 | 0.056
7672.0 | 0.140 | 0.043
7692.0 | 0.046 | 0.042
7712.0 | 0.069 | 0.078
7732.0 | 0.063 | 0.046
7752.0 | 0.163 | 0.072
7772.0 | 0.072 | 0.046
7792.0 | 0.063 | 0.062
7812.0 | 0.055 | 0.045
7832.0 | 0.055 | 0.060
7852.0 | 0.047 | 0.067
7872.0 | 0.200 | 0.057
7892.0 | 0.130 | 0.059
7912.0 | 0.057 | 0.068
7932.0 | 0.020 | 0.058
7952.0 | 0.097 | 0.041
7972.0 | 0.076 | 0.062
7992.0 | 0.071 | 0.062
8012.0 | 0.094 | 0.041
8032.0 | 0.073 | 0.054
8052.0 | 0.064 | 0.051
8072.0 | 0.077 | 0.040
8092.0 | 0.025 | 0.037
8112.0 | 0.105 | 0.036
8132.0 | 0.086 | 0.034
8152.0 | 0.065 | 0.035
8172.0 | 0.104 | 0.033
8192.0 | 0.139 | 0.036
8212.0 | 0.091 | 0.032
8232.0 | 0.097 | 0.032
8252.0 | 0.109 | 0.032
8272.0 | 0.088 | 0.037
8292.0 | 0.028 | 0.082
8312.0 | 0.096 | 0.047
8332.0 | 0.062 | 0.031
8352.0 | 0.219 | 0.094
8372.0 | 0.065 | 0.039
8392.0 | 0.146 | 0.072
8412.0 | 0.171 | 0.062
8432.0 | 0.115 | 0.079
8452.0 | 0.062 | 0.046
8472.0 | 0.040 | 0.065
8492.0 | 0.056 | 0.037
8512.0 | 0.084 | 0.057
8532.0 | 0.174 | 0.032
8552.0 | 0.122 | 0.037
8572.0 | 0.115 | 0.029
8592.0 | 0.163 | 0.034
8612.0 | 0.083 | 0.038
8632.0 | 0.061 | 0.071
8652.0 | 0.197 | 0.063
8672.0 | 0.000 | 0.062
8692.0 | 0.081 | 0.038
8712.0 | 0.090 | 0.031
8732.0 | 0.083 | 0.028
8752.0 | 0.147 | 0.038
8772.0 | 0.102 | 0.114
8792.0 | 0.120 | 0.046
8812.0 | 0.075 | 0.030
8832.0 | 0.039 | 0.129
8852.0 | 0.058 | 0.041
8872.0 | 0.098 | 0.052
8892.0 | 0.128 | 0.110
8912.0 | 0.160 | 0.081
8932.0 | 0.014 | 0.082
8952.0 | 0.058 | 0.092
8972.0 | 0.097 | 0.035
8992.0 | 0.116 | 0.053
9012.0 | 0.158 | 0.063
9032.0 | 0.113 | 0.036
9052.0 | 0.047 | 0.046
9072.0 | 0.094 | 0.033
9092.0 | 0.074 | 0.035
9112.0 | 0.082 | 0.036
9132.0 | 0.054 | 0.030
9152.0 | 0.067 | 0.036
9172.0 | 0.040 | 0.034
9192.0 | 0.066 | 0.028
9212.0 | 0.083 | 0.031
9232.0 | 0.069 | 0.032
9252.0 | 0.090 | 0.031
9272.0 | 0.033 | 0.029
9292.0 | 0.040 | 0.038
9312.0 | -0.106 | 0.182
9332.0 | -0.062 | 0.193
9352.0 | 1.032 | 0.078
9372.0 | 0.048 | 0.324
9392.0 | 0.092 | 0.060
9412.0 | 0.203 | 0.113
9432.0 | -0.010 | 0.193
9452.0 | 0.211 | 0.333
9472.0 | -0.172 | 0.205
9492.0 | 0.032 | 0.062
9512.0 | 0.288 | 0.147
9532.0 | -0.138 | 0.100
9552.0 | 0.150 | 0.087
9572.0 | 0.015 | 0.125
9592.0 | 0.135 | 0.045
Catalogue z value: 1.509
